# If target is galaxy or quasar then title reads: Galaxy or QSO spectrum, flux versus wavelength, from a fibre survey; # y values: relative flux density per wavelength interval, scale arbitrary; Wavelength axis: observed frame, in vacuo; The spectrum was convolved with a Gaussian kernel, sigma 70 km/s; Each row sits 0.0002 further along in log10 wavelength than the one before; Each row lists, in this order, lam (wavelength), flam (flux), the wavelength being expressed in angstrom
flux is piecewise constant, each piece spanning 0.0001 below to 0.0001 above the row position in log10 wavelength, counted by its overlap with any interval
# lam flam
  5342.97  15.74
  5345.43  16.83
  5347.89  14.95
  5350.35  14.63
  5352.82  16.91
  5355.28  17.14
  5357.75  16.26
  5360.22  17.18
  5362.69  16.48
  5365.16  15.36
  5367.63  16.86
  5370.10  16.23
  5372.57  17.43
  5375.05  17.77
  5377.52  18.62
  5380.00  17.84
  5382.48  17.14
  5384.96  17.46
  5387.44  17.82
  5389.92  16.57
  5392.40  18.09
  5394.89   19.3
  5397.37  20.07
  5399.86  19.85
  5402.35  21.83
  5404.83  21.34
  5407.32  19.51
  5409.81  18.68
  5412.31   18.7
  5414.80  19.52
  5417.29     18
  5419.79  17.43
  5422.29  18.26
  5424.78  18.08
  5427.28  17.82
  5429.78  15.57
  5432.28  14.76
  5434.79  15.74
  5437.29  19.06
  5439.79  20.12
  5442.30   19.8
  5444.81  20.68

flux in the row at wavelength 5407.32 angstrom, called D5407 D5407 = 19.51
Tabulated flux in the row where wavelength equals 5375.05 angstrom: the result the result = 17.77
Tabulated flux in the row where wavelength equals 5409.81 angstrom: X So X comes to 18.68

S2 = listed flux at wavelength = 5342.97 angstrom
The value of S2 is 15.74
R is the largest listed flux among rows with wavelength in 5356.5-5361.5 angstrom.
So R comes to 17.18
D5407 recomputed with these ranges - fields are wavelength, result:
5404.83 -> 21.34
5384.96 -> 17.46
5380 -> 17.84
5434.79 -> 15.74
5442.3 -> 19.8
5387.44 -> 17.82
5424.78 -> 18.08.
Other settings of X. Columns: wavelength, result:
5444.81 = 20.68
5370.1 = 16.23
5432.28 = 14.76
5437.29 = 19.06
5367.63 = 16.86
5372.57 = 17.43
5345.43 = 16.83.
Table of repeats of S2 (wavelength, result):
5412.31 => 18.7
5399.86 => 19.85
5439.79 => 20.12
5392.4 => 18.09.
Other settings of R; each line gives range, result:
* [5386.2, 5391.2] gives 17.82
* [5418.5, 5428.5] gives 18.26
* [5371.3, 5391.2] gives 18.62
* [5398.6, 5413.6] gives 21.83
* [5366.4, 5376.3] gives 17.77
